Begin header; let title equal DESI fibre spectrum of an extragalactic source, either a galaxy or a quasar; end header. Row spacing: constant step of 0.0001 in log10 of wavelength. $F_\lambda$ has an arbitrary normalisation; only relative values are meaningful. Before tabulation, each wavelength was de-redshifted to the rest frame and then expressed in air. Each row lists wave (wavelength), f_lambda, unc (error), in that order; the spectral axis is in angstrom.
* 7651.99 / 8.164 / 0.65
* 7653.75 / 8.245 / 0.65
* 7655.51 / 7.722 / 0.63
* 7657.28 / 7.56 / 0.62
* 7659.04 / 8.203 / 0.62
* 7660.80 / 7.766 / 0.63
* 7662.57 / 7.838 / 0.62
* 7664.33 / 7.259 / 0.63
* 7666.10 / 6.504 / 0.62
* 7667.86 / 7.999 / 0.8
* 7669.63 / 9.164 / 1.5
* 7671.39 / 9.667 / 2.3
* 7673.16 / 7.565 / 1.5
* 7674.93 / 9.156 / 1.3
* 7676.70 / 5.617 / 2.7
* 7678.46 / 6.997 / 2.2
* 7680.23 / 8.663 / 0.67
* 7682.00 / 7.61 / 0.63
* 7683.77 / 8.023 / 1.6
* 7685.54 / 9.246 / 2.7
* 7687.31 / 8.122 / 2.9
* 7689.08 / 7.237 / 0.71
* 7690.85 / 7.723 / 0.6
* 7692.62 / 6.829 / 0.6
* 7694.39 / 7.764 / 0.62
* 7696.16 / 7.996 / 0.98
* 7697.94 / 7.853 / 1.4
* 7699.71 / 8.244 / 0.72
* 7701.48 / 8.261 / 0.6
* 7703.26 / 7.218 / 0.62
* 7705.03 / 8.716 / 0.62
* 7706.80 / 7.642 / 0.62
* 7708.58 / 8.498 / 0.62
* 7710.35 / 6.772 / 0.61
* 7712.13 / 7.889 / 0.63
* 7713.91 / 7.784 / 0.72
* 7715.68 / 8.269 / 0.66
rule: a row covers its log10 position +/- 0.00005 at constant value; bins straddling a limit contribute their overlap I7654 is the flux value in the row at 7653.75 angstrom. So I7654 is 8.245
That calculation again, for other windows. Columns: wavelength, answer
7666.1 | 6.504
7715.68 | 8.269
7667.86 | 7.999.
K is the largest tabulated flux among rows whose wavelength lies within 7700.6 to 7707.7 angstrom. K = 8.716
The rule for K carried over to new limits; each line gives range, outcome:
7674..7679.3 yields 9.156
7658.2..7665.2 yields 8.203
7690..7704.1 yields 8.261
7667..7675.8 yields 9.667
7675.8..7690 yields 9.246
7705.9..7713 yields 8.498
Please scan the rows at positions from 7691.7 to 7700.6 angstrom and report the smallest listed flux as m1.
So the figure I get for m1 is 6.829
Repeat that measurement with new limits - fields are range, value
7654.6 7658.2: 7.56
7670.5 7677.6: 5.617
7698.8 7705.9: 7.218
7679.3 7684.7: 7.61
